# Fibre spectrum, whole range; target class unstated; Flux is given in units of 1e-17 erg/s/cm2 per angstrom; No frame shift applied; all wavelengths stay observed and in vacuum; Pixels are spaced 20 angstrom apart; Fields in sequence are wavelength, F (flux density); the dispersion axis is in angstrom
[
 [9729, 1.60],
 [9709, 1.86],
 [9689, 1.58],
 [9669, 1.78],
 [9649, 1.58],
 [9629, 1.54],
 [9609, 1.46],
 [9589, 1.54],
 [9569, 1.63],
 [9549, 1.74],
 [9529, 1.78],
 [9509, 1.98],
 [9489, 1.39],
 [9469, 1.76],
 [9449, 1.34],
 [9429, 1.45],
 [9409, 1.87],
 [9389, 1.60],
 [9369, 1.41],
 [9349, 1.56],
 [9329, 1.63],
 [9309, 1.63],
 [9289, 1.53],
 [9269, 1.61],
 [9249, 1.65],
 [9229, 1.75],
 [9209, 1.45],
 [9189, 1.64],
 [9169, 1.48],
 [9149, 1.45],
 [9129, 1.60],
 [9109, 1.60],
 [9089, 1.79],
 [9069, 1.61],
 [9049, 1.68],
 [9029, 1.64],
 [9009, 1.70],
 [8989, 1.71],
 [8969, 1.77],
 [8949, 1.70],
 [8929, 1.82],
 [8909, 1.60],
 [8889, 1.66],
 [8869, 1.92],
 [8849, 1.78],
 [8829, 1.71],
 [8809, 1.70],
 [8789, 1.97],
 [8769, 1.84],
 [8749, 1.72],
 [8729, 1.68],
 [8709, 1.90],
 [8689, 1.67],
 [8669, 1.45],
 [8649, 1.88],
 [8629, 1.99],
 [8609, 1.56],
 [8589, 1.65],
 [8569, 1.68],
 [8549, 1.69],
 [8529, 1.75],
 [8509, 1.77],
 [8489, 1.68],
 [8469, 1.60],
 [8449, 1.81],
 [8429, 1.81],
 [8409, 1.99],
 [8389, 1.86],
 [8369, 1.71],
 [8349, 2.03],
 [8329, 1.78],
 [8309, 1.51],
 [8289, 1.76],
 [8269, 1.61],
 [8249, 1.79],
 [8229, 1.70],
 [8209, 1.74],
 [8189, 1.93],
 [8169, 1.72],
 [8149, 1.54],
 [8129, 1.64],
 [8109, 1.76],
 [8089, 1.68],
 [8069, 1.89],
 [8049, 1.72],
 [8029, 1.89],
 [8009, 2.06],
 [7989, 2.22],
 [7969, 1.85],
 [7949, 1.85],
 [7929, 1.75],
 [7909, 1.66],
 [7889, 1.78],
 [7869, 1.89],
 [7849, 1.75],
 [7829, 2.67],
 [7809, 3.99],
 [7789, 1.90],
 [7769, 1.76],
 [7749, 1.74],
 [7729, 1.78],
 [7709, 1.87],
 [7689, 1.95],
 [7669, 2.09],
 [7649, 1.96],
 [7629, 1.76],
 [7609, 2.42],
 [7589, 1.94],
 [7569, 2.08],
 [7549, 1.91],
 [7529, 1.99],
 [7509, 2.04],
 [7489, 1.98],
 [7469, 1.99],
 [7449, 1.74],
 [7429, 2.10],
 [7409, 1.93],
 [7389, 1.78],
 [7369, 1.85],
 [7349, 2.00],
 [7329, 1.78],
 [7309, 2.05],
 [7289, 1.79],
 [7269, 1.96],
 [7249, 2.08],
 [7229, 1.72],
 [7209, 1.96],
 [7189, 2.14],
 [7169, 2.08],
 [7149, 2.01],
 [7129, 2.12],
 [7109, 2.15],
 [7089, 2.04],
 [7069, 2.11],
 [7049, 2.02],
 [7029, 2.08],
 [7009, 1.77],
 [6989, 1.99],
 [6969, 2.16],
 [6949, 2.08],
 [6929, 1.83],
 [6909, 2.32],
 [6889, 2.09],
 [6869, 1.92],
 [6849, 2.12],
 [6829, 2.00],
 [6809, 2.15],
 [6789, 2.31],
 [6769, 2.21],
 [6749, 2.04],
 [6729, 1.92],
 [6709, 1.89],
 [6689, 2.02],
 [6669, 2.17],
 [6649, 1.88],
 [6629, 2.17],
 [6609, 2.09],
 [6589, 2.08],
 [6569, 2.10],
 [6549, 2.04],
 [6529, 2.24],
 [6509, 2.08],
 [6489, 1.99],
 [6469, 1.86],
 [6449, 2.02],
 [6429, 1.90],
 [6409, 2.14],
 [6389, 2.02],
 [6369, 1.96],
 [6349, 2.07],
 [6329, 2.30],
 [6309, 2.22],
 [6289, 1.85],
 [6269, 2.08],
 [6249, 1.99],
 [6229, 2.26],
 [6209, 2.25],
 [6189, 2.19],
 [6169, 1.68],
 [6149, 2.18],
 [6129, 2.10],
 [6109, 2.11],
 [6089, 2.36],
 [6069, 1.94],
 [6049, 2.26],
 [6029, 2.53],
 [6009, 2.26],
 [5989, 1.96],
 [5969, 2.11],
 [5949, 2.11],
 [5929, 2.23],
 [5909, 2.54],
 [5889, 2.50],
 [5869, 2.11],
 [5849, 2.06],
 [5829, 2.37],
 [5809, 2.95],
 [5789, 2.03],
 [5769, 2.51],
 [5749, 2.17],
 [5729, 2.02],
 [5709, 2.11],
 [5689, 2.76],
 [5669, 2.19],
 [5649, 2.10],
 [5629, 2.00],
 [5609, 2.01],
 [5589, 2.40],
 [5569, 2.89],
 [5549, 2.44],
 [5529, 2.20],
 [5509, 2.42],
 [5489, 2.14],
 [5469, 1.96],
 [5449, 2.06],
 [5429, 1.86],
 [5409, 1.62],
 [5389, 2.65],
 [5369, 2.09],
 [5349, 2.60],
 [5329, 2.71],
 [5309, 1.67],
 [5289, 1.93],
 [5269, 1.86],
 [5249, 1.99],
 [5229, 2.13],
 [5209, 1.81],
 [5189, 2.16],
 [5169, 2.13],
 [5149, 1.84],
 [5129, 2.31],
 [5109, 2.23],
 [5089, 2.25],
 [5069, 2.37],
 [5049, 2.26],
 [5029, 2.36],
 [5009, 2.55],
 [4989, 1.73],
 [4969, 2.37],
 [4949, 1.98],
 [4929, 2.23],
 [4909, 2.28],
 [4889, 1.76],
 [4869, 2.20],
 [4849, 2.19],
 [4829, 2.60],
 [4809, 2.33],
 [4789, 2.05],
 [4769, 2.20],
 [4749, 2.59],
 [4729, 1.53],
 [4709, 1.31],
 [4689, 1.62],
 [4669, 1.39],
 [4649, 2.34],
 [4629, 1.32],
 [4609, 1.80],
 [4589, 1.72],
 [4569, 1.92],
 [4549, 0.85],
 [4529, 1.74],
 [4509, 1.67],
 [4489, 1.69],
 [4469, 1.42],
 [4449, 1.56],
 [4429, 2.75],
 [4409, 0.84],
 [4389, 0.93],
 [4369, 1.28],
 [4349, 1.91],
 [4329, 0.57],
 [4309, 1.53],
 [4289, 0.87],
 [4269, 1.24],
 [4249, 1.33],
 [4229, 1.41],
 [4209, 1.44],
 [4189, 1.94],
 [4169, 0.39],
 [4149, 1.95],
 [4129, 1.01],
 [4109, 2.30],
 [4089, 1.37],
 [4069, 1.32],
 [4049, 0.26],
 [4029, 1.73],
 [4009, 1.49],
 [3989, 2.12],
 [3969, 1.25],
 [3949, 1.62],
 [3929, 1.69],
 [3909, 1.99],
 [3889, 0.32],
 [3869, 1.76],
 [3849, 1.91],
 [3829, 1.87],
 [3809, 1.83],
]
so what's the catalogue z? 0.189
